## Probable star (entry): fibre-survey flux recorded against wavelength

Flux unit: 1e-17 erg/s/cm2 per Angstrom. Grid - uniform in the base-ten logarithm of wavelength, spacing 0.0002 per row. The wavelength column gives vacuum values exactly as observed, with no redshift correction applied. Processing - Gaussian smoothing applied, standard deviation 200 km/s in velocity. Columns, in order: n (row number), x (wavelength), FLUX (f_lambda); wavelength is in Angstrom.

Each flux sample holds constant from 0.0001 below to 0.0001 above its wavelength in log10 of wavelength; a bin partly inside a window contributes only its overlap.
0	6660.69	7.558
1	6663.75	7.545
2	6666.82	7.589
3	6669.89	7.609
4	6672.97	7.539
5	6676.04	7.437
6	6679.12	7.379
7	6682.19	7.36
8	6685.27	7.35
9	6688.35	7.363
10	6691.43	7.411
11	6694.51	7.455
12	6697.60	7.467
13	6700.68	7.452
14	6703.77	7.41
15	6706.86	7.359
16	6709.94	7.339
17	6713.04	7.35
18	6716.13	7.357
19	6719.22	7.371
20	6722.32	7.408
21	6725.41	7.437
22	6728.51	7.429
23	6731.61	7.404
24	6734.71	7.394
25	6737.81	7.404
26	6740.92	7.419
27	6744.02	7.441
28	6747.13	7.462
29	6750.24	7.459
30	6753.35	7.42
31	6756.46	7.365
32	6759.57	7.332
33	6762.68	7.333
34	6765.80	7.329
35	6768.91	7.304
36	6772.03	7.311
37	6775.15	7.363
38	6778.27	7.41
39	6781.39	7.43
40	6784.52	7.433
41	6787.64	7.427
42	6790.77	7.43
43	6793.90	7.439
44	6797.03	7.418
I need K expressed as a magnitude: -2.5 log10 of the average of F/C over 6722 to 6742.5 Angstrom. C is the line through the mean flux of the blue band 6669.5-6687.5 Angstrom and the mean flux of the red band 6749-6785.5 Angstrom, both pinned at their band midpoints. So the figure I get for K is -0.003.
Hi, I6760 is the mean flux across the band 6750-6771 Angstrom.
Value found 7.36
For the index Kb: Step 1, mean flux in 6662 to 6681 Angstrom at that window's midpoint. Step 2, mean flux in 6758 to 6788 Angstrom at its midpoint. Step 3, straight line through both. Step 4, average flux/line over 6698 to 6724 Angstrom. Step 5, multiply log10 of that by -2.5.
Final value 0.01 mag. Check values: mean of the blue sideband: 7.52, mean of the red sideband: 7.37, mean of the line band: 7.39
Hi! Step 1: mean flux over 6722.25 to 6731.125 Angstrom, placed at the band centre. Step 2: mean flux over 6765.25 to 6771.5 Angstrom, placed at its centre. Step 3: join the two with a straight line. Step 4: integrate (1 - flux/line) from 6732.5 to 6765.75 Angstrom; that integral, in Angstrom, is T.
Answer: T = -0.14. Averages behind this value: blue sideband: 7.43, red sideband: 7.32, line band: 7.4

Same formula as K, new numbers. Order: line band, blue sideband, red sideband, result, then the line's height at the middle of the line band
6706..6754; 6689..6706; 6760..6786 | 0.00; 7.4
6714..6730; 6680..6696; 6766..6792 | 0.00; 7.39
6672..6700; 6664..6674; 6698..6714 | 0.01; 7.49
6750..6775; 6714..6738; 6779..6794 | 0.01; 7.42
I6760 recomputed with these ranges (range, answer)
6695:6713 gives 7.4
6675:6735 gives 7.4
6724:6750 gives 7.42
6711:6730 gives 7.39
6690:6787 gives 7.4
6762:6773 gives 7.32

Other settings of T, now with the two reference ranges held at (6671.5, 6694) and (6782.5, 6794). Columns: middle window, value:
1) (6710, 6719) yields 0.1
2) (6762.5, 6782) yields 0.2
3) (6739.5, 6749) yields 0.0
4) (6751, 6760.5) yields 0.1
